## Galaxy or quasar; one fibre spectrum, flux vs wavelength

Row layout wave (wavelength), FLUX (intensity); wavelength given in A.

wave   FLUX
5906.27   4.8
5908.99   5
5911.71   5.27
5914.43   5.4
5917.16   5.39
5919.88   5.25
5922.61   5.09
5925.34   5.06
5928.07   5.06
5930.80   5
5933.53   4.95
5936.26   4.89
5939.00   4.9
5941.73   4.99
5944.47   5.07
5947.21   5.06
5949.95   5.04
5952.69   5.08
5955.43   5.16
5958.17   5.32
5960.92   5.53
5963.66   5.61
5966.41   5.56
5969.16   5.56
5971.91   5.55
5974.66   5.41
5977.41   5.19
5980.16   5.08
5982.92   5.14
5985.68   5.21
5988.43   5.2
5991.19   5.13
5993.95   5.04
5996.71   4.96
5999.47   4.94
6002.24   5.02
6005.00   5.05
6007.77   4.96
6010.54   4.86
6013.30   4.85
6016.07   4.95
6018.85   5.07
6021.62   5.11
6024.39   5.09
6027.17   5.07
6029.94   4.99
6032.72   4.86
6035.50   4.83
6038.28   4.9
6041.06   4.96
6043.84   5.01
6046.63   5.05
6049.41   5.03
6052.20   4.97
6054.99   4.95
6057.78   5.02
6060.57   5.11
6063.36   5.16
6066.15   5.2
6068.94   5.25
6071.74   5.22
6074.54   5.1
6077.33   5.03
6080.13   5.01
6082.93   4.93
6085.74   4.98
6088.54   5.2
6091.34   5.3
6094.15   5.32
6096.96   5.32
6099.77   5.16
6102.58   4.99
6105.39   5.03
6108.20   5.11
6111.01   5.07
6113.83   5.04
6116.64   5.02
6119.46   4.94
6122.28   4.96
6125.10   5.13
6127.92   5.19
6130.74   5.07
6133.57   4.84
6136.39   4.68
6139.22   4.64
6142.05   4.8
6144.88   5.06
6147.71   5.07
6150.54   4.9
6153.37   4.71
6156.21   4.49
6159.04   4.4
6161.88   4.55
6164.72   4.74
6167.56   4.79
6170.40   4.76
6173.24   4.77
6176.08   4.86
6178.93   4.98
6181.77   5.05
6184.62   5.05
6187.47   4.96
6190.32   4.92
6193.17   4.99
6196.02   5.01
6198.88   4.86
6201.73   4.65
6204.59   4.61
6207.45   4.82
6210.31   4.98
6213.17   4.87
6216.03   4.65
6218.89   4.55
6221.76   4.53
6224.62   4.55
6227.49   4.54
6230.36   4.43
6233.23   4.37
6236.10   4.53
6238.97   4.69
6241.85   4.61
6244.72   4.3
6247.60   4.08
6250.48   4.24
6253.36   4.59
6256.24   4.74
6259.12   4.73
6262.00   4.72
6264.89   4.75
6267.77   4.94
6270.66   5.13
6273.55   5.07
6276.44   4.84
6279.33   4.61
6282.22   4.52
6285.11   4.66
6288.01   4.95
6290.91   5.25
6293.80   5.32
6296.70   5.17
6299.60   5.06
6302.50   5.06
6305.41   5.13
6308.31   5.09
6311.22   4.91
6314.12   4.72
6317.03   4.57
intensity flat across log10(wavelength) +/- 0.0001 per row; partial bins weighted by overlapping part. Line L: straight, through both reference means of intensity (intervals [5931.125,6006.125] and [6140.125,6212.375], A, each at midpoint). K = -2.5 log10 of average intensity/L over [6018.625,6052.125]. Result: 0.014 mag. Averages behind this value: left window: 5.17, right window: 4.83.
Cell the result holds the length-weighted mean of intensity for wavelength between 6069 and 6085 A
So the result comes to 5.07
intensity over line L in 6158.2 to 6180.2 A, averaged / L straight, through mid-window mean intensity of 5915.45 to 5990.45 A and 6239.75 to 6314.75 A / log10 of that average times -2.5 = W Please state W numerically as 0.05 mag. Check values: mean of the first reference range 5.2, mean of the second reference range 4.82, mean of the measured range 4.74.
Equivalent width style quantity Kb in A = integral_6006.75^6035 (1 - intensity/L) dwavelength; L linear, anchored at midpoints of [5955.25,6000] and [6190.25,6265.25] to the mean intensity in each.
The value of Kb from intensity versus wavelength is 1.0 A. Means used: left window 5.28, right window 4.63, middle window 4.98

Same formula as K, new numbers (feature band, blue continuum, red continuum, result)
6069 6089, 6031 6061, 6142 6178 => -0.04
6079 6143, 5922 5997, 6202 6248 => -0.04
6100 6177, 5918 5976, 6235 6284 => 0.00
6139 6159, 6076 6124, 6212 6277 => 0.03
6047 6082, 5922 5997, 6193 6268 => -0.03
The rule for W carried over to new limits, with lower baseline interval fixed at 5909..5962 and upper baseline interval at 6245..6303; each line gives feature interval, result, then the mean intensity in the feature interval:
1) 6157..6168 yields 0.07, 4.6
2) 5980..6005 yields 0.00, 5.08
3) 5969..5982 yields -0.05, 5.33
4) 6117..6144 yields 0.00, 4.92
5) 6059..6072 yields -0.04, 5.18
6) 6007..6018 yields 0.03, 4.91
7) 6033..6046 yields 0.02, 4.93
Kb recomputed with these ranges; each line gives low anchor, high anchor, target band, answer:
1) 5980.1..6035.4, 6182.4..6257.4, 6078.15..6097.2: -0.98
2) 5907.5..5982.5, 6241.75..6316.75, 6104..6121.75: -0.08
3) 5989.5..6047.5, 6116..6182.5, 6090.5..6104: -0.86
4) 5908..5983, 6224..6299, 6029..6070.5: 0.16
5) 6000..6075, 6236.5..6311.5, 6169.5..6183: 0.03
